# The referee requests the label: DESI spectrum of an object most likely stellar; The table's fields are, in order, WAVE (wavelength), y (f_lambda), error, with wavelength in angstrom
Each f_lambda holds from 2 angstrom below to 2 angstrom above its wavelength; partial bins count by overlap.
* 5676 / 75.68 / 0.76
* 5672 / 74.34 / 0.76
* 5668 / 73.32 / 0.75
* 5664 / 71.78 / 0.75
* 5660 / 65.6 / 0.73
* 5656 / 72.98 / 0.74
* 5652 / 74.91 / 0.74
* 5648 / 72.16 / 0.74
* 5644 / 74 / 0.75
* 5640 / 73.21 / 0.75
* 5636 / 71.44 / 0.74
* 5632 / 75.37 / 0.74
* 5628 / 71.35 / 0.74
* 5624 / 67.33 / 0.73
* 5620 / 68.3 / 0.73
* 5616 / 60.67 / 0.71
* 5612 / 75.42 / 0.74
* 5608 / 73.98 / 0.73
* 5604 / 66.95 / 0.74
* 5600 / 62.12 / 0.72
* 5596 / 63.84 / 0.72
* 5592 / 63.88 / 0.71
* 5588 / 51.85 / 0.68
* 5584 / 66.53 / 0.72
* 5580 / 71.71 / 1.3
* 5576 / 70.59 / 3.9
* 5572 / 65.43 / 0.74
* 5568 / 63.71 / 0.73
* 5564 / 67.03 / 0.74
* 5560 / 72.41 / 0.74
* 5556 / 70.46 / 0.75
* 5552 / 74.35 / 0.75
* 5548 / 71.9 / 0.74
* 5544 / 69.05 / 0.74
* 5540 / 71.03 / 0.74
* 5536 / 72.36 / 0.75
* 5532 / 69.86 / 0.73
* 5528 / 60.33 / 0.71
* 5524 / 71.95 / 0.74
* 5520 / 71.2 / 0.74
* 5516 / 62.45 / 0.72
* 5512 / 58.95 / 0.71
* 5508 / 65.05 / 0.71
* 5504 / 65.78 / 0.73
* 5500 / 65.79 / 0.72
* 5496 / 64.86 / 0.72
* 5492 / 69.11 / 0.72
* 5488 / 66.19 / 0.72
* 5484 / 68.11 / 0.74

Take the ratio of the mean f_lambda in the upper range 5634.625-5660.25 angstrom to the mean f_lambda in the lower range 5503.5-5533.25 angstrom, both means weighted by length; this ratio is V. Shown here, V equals 1.1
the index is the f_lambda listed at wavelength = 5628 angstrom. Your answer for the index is 71.35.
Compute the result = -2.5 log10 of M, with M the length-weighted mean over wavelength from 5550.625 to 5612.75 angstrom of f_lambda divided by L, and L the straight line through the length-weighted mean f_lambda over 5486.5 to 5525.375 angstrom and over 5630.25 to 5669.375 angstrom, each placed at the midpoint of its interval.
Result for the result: 0.033 mag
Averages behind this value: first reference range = 66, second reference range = 72.4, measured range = 67.3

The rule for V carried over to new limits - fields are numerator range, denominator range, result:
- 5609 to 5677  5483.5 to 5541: 1.07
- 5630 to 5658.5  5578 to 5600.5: 1.16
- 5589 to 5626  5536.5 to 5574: 0.96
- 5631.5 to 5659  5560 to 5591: 1.11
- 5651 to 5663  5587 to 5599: 1.17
